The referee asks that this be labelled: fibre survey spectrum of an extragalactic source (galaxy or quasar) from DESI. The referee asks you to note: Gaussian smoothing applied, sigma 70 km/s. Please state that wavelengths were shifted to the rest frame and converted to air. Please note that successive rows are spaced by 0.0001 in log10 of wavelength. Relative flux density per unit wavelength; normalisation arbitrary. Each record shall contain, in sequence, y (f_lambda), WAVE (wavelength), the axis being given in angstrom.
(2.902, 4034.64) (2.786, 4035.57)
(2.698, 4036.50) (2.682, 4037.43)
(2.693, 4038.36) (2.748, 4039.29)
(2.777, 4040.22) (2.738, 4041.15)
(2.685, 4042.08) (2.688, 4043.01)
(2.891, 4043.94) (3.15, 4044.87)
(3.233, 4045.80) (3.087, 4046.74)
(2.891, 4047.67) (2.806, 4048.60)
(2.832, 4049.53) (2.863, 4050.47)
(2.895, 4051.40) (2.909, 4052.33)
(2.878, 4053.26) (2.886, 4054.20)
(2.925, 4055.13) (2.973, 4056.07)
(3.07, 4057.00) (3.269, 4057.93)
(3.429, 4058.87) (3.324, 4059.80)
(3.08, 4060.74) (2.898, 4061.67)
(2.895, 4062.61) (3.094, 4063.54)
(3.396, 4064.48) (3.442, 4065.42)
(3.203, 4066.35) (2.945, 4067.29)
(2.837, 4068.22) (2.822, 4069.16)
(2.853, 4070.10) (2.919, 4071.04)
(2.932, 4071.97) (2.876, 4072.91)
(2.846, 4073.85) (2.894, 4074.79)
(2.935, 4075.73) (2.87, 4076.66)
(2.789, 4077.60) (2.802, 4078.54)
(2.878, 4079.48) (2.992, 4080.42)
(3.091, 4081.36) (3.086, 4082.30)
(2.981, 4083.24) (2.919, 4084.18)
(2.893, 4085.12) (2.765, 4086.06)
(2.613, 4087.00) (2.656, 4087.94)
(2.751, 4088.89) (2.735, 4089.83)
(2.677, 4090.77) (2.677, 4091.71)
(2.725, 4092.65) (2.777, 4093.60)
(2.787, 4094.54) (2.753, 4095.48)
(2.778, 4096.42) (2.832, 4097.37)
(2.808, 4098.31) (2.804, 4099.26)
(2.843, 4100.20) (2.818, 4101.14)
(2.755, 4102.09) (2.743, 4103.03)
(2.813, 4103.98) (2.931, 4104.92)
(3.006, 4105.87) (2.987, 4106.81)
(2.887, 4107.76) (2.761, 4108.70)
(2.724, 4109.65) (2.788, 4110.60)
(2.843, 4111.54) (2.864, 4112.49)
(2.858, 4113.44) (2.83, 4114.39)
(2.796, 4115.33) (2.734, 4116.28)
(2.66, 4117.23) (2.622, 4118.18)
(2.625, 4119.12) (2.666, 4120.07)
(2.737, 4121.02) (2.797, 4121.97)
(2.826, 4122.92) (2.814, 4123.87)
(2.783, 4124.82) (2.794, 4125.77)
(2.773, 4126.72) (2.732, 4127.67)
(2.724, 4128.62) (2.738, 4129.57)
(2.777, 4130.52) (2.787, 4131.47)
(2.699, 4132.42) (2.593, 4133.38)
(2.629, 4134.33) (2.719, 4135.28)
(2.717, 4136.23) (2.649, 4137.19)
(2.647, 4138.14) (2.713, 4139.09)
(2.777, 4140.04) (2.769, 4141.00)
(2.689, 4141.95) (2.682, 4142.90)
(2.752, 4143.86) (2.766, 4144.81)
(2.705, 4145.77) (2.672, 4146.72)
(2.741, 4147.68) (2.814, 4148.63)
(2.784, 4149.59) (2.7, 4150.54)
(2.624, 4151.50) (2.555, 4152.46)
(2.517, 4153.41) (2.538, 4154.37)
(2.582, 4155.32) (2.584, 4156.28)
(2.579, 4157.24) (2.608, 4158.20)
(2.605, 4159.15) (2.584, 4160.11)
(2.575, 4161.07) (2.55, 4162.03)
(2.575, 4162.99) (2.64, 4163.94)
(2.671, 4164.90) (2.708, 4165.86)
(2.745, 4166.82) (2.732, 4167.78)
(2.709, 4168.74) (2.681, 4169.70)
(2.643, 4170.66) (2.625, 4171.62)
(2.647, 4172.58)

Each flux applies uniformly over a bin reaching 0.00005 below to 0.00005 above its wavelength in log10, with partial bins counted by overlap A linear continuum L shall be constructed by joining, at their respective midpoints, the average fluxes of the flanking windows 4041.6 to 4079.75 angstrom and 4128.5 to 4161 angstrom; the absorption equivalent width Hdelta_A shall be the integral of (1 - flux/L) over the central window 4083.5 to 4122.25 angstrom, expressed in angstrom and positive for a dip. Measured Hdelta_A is 0.6 angstrom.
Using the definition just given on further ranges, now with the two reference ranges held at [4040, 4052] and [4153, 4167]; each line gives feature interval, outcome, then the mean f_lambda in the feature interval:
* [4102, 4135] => -0.82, 2.77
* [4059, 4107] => -1.68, 2.9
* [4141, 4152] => -0.36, 2.72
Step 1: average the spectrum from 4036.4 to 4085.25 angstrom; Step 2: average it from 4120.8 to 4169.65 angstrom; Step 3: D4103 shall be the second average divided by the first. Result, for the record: 0.91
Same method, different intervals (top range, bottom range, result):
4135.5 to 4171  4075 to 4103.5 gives 0.95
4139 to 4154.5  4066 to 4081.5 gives 0.93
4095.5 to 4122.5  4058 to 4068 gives 0.88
